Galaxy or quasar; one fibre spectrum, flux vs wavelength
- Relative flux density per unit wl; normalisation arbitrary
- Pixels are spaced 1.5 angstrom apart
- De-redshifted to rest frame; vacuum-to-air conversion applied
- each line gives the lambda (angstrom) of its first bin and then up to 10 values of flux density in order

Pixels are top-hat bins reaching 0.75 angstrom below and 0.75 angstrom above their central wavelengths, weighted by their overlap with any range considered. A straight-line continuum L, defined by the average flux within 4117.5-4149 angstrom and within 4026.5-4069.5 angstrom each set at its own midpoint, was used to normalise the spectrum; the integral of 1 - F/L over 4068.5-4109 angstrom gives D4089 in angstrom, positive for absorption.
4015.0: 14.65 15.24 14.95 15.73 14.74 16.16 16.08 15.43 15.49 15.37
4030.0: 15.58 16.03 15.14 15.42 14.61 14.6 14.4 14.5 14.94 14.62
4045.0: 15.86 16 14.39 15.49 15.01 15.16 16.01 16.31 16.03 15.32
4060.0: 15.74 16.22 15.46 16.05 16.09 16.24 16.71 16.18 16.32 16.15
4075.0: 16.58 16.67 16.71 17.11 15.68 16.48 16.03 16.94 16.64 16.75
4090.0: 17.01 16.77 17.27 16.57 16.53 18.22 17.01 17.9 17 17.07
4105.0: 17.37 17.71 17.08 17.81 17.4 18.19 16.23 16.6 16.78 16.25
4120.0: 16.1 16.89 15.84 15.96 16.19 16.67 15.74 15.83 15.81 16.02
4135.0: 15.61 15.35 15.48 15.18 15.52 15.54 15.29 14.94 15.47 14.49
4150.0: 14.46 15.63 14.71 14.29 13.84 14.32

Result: -3.22 angstrom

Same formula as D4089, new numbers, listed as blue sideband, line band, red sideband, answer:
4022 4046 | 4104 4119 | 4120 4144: -1.4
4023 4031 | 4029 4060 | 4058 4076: 1.1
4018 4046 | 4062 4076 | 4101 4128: -0.2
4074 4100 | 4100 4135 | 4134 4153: -1.6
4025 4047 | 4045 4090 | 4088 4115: 0.2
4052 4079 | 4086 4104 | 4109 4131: -0.8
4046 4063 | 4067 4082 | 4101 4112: -0.1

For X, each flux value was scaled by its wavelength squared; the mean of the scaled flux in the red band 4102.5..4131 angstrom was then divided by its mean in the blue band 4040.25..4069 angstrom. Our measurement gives 1.11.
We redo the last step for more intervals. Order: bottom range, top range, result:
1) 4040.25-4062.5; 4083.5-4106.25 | 1.13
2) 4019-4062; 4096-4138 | 1.12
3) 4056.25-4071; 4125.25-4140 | 1.02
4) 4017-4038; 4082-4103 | 1.14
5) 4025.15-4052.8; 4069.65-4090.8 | 1.11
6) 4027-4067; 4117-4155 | 1.06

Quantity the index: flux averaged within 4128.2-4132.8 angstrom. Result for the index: 15.8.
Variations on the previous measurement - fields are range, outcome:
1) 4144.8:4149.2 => 15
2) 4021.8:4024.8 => 16.1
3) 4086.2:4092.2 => 16.8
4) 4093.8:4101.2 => 17.2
